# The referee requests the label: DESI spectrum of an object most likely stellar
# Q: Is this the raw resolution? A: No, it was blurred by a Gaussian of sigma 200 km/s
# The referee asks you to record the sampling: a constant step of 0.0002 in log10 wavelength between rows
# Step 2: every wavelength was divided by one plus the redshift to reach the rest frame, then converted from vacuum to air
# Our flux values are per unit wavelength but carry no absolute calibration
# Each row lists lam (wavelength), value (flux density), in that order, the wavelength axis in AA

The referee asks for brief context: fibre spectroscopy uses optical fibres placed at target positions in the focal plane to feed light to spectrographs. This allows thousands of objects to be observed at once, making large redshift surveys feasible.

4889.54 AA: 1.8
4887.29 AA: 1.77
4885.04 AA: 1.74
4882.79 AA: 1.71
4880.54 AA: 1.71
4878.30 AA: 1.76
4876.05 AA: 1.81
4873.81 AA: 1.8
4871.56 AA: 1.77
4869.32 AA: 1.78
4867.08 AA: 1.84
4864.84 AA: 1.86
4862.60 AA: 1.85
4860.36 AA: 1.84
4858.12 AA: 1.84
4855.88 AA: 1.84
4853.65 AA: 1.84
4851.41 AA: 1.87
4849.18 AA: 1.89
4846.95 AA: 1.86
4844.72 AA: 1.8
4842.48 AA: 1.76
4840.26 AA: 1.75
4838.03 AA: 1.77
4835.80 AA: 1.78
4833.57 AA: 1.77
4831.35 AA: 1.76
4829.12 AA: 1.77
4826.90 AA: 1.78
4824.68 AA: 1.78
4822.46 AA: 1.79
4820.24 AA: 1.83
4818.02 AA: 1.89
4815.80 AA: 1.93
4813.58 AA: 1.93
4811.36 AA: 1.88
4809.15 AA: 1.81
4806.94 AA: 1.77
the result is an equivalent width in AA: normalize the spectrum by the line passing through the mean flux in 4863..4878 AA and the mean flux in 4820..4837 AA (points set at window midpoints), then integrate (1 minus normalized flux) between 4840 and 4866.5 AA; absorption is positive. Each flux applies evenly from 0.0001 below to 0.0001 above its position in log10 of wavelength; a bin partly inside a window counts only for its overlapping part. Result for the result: -0.6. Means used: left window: 1.78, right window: 1.81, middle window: 1.84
